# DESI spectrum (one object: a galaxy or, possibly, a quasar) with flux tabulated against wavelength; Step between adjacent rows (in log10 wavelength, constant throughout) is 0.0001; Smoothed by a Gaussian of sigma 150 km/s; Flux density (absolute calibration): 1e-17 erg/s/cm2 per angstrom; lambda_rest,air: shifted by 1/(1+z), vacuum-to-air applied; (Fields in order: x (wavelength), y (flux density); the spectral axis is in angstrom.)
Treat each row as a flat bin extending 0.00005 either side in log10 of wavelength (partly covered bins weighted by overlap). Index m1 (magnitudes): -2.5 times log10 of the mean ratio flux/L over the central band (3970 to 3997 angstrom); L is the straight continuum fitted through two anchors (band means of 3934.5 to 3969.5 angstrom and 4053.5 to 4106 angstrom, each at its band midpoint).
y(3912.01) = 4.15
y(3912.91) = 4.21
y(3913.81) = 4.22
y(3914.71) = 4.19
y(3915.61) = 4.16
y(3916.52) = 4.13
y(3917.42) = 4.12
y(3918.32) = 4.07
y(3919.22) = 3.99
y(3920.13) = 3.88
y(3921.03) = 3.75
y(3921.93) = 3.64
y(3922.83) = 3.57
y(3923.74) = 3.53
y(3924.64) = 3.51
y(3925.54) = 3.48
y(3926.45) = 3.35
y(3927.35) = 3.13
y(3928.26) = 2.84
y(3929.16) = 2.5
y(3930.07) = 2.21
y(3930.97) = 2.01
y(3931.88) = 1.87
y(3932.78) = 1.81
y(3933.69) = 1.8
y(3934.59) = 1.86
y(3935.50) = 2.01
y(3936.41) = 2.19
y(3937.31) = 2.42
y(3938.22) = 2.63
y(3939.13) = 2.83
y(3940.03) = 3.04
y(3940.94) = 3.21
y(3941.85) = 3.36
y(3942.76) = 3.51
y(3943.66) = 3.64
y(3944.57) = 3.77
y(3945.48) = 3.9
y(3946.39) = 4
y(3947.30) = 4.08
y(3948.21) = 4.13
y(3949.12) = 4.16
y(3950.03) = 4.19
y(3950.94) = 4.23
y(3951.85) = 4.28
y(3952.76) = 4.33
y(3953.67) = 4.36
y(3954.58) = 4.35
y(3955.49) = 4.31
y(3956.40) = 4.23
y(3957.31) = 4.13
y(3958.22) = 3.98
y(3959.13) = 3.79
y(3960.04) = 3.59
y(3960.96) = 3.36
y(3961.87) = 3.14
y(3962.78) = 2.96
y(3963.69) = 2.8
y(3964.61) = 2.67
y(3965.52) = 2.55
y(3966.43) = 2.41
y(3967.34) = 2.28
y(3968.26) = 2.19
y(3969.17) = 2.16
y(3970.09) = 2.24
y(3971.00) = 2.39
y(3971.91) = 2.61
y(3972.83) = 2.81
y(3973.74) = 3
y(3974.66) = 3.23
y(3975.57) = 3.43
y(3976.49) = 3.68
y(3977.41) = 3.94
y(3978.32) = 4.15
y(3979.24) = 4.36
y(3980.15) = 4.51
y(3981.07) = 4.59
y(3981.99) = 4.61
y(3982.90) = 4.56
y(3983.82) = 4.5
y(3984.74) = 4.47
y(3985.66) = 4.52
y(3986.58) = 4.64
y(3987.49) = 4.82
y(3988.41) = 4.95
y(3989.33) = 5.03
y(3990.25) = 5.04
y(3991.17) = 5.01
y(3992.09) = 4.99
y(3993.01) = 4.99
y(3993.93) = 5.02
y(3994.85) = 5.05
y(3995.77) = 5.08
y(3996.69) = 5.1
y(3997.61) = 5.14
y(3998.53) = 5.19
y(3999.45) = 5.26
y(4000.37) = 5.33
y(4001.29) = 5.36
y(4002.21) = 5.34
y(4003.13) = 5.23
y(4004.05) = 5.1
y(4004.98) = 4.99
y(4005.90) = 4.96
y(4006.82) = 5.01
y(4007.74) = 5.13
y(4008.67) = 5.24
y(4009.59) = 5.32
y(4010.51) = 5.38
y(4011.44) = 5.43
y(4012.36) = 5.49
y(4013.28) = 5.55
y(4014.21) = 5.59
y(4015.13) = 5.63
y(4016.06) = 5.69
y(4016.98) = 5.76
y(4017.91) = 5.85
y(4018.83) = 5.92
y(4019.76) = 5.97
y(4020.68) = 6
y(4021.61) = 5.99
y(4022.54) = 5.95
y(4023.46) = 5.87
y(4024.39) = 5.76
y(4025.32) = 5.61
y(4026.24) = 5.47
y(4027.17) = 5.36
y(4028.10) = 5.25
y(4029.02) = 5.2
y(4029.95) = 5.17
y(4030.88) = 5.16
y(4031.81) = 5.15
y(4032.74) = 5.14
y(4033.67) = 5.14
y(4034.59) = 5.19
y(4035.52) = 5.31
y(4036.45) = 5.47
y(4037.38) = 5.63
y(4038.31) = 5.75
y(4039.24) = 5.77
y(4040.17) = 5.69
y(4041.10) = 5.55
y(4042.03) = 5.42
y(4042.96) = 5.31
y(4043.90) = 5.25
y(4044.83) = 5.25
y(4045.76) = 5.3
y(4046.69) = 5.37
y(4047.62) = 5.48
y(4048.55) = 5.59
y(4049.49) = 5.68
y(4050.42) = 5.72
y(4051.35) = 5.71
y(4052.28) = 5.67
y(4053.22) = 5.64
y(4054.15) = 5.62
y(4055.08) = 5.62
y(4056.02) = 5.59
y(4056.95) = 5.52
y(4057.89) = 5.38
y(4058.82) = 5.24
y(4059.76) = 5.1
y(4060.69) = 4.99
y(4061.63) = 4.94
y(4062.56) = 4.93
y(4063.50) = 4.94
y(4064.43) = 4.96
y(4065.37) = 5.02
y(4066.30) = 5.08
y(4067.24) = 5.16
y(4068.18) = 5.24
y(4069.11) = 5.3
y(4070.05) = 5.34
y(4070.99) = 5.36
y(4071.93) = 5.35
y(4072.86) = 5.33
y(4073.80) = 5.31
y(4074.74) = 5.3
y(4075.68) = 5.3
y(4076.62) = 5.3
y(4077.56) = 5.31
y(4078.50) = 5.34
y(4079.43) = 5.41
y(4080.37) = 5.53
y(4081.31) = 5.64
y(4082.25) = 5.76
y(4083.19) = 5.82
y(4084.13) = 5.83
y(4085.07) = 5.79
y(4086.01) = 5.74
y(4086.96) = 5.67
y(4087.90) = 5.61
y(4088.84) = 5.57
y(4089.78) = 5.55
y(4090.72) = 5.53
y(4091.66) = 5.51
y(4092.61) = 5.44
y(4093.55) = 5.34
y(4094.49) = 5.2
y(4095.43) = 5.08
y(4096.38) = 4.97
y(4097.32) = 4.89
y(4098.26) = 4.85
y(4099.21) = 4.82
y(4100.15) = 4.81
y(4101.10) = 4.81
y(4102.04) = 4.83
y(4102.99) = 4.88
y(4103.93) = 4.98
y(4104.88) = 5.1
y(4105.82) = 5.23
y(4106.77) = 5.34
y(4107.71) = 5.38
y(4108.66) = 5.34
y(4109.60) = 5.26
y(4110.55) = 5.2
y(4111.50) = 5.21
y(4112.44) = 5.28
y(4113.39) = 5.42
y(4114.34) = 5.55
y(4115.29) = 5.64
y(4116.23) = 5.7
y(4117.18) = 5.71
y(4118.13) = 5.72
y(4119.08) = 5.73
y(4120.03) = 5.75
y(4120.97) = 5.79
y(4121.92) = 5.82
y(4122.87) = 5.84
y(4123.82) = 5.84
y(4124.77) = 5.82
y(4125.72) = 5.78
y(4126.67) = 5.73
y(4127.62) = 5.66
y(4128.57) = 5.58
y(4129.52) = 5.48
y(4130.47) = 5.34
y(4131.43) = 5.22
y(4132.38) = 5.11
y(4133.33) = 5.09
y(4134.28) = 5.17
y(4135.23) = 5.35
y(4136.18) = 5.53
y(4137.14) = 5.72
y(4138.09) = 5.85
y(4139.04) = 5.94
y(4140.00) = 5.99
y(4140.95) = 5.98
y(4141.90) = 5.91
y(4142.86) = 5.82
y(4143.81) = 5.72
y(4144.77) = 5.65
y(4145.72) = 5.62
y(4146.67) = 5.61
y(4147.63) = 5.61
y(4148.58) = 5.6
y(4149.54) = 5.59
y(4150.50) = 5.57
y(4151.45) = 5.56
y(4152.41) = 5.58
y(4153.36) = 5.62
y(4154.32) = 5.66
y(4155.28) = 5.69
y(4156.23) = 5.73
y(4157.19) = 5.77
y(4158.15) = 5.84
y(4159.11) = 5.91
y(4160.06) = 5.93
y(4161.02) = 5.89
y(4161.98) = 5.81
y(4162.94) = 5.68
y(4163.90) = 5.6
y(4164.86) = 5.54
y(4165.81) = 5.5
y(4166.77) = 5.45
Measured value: -0.11 mag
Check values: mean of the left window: 3.38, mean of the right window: 5.29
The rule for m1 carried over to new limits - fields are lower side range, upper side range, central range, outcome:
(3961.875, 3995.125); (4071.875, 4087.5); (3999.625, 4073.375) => -0.140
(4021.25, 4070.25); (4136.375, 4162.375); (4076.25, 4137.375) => 0.036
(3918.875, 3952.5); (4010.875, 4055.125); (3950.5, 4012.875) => 0.023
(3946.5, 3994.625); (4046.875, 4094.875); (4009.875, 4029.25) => -0.219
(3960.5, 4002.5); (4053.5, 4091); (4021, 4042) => -0.151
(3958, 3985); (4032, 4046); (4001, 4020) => -0.192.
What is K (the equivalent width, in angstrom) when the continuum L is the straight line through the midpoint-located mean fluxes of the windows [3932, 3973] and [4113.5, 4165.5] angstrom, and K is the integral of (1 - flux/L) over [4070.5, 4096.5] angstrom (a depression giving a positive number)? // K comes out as -2.9 angstrom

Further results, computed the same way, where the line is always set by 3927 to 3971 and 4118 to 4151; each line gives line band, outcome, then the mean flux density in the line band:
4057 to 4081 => -2.34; 5.23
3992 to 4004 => -4.28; 5.17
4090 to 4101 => -0.03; 5.13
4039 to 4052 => -3.10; 5.51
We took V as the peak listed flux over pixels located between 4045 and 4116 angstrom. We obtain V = 5.83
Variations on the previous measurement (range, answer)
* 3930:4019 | 5.92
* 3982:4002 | 5.36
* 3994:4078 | 6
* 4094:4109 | 5.38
